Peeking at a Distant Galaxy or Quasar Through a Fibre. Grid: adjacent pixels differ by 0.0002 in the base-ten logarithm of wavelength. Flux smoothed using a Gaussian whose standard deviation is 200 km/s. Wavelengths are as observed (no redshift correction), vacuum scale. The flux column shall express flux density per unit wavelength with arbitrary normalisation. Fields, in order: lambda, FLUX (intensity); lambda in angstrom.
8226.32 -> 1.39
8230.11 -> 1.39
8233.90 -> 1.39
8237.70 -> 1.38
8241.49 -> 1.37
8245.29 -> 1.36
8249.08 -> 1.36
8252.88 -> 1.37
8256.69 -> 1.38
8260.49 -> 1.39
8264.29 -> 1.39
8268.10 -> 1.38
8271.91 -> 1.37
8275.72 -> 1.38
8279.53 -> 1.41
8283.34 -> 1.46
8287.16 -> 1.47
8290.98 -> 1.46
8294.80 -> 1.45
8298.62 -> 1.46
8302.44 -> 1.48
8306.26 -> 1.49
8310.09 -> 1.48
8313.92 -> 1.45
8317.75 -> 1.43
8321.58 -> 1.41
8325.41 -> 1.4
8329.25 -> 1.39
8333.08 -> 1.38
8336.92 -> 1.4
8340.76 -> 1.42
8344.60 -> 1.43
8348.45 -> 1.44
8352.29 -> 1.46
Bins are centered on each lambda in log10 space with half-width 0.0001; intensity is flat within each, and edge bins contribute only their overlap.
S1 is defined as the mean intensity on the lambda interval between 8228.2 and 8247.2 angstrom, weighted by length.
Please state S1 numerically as 1.38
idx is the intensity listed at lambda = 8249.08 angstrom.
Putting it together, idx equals 1.36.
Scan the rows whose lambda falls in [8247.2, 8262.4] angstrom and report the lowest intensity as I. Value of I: 1.36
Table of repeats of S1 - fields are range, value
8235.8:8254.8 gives 1.37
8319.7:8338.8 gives 1.4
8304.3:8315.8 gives 1.47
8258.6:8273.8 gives 1.38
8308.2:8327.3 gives 1.43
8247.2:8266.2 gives 1.38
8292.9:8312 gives 1.47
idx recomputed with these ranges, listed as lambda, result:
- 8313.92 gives 1.45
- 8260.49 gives 1.39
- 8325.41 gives 1.4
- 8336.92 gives 1.4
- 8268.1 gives 1.38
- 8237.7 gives 1.38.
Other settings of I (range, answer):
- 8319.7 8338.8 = 1.38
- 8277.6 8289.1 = 1.41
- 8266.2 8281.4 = 1.37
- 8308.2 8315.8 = 1.45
